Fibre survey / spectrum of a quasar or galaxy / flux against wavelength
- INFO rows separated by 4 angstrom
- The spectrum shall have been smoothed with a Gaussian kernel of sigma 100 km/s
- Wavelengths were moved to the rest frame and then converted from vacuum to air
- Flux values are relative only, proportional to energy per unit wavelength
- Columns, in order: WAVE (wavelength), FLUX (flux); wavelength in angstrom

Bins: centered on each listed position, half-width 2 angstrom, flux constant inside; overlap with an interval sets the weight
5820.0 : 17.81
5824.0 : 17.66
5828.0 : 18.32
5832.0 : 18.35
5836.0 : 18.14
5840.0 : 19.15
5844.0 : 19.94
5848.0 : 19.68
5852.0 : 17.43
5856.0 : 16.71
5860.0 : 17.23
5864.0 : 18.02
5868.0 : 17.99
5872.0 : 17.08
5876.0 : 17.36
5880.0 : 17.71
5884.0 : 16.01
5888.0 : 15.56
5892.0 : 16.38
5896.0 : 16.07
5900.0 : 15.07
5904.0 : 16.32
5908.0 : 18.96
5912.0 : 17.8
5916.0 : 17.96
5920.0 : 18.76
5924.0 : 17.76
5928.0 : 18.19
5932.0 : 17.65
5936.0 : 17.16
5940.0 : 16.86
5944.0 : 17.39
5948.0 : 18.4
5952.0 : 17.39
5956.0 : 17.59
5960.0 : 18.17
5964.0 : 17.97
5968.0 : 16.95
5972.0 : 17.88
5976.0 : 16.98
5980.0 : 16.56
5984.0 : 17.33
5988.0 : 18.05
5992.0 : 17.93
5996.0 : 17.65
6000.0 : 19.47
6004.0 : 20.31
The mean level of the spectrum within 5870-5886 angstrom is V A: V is 17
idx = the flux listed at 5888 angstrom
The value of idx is 15.56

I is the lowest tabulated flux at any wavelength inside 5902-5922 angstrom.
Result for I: 16.32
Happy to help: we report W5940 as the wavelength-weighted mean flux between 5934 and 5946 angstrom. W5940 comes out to 17.1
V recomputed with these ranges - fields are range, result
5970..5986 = 17.2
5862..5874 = 17.7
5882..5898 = 16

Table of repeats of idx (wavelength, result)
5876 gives 17.36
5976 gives 16.98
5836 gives 18.14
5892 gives 16.38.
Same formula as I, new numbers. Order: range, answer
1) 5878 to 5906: 15.07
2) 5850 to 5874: 16.71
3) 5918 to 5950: 16.86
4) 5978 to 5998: 16.56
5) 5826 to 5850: 18.14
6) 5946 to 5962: 17.39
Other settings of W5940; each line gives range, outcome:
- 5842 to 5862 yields 18.2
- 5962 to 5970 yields 17.5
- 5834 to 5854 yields 18.9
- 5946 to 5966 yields 17.9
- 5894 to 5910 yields 16.6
